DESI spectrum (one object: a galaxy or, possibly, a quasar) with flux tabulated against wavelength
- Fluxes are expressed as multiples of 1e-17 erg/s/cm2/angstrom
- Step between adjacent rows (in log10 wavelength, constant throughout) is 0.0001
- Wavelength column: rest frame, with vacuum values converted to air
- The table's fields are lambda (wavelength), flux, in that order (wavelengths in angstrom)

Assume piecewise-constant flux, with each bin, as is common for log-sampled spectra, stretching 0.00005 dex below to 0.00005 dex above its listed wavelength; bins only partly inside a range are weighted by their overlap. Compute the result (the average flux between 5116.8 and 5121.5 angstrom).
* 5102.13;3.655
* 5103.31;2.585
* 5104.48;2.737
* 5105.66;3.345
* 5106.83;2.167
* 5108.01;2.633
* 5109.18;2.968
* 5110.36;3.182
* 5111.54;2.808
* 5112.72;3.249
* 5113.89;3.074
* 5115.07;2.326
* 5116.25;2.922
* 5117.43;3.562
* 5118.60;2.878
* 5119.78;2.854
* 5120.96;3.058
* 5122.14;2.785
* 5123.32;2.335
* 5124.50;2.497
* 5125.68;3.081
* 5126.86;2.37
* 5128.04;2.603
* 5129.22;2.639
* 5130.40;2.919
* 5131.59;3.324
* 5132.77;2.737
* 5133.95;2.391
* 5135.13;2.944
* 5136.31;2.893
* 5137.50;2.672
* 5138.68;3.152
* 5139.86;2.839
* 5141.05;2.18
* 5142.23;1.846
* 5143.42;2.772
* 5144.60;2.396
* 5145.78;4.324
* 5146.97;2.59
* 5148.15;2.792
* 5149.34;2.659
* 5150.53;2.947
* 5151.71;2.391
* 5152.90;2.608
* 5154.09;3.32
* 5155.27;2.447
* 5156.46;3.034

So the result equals 3.09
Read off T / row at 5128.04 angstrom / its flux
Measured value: 2.603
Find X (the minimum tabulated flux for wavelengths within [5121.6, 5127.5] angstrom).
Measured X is 2.335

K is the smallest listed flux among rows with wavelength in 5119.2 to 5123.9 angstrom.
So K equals 2.335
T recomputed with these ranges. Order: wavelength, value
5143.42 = 2.772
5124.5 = 2.497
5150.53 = 2.947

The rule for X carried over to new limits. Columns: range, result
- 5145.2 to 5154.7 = 2.391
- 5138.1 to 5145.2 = 1.846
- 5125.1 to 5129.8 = 2.37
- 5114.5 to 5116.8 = 2.326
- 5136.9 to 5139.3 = 2.672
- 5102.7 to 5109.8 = 2.167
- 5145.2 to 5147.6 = 2.59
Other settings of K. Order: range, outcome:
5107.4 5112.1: 2.633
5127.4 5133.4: 2.603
